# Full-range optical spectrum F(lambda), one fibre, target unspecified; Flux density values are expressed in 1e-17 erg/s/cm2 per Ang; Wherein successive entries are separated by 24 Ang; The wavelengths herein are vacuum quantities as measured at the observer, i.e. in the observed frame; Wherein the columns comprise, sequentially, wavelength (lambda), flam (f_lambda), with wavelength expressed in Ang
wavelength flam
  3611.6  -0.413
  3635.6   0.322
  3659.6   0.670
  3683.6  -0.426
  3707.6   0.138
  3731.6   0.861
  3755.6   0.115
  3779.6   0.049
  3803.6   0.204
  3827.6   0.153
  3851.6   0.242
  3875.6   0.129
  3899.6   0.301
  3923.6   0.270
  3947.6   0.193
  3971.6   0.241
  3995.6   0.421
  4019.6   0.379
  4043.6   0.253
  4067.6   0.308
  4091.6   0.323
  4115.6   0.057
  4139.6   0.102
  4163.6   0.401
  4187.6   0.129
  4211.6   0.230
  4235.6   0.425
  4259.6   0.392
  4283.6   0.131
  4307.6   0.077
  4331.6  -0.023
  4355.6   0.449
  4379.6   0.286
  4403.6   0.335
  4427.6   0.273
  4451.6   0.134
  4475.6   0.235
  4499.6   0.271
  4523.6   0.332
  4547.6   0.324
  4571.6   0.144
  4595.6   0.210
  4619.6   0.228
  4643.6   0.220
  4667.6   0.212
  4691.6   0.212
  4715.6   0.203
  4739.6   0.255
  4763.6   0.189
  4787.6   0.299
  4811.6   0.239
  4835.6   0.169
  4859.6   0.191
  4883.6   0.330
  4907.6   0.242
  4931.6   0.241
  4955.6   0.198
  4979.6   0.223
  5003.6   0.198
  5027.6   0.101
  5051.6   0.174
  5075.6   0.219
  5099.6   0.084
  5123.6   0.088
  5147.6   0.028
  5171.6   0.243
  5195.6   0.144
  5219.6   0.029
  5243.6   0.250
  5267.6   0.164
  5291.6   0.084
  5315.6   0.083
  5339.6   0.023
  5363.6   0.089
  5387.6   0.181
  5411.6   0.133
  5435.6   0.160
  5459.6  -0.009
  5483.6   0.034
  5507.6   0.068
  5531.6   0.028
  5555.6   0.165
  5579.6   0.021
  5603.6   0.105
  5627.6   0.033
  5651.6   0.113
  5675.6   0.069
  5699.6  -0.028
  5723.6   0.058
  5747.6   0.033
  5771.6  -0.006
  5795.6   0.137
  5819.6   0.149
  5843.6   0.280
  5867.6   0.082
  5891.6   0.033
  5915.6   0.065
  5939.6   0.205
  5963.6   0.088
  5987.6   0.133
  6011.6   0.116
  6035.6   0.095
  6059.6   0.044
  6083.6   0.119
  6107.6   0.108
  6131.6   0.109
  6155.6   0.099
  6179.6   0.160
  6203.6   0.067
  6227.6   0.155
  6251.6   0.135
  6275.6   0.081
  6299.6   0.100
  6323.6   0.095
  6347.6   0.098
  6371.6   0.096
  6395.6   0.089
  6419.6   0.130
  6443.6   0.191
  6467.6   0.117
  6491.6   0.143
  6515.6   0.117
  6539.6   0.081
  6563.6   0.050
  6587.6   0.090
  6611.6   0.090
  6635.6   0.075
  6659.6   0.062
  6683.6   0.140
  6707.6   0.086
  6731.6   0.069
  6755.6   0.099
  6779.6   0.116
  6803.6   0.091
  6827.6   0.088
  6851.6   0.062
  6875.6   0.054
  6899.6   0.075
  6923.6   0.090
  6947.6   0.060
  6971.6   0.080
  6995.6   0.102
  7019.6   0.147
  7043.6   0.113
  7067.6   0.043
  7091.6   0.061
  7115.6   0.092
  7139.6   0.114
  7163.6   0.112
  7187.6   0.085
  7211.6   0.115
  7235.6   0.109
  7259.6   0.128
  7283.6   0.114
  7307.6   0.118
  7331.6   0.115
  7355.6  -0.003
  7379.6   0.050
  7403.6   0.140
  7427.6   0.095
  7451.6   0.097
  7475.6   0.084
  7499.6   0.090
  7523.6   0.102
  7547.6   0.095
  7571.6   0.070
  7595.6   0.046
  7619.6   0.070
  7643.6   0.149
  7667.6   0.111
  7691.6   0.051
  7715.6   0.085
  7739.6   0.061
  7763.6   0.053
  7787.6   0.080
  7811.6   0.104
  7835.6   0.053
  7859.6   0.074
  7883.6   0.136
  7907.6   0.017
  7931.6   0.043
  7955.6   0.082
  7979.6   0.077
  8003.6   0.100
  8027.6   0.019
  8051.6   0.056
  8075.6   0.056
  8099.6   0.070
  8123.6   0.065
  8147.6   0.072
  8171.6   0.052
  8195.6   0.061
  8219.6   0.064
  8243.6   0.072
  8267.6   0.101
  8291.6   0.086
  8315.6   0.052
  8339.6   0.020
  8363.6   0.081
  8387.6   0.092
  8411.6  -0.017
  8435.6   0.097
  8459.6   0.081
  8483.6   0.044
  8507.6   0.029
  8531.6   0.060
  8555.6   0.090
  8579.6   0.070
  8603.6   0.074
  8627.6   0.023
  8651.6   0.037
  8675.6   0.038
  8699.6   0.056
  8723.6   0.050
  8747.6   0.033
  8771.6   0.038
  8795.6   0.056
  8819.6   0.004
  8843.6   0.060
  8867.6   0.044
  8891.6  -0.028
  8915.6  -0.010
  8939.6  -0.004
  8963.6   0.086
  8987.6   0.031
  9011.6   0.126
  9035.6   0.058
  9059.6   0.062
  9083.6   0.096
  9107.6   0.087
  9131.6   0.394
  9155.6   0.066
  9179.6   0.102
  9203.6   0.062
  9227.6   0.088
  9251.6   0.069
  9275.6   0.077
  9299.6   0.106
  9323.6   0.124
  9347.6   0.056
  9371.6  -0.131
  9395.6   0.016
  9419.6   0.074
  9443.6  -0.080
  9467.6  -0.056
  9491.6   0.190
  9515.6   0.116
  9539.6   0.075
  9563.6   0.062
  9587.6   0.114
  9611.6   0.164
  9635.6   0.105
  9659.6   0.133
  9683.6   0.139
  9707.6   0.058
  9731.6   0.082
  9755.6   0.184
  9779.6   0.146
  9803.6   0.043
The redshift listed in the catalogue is 1.45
